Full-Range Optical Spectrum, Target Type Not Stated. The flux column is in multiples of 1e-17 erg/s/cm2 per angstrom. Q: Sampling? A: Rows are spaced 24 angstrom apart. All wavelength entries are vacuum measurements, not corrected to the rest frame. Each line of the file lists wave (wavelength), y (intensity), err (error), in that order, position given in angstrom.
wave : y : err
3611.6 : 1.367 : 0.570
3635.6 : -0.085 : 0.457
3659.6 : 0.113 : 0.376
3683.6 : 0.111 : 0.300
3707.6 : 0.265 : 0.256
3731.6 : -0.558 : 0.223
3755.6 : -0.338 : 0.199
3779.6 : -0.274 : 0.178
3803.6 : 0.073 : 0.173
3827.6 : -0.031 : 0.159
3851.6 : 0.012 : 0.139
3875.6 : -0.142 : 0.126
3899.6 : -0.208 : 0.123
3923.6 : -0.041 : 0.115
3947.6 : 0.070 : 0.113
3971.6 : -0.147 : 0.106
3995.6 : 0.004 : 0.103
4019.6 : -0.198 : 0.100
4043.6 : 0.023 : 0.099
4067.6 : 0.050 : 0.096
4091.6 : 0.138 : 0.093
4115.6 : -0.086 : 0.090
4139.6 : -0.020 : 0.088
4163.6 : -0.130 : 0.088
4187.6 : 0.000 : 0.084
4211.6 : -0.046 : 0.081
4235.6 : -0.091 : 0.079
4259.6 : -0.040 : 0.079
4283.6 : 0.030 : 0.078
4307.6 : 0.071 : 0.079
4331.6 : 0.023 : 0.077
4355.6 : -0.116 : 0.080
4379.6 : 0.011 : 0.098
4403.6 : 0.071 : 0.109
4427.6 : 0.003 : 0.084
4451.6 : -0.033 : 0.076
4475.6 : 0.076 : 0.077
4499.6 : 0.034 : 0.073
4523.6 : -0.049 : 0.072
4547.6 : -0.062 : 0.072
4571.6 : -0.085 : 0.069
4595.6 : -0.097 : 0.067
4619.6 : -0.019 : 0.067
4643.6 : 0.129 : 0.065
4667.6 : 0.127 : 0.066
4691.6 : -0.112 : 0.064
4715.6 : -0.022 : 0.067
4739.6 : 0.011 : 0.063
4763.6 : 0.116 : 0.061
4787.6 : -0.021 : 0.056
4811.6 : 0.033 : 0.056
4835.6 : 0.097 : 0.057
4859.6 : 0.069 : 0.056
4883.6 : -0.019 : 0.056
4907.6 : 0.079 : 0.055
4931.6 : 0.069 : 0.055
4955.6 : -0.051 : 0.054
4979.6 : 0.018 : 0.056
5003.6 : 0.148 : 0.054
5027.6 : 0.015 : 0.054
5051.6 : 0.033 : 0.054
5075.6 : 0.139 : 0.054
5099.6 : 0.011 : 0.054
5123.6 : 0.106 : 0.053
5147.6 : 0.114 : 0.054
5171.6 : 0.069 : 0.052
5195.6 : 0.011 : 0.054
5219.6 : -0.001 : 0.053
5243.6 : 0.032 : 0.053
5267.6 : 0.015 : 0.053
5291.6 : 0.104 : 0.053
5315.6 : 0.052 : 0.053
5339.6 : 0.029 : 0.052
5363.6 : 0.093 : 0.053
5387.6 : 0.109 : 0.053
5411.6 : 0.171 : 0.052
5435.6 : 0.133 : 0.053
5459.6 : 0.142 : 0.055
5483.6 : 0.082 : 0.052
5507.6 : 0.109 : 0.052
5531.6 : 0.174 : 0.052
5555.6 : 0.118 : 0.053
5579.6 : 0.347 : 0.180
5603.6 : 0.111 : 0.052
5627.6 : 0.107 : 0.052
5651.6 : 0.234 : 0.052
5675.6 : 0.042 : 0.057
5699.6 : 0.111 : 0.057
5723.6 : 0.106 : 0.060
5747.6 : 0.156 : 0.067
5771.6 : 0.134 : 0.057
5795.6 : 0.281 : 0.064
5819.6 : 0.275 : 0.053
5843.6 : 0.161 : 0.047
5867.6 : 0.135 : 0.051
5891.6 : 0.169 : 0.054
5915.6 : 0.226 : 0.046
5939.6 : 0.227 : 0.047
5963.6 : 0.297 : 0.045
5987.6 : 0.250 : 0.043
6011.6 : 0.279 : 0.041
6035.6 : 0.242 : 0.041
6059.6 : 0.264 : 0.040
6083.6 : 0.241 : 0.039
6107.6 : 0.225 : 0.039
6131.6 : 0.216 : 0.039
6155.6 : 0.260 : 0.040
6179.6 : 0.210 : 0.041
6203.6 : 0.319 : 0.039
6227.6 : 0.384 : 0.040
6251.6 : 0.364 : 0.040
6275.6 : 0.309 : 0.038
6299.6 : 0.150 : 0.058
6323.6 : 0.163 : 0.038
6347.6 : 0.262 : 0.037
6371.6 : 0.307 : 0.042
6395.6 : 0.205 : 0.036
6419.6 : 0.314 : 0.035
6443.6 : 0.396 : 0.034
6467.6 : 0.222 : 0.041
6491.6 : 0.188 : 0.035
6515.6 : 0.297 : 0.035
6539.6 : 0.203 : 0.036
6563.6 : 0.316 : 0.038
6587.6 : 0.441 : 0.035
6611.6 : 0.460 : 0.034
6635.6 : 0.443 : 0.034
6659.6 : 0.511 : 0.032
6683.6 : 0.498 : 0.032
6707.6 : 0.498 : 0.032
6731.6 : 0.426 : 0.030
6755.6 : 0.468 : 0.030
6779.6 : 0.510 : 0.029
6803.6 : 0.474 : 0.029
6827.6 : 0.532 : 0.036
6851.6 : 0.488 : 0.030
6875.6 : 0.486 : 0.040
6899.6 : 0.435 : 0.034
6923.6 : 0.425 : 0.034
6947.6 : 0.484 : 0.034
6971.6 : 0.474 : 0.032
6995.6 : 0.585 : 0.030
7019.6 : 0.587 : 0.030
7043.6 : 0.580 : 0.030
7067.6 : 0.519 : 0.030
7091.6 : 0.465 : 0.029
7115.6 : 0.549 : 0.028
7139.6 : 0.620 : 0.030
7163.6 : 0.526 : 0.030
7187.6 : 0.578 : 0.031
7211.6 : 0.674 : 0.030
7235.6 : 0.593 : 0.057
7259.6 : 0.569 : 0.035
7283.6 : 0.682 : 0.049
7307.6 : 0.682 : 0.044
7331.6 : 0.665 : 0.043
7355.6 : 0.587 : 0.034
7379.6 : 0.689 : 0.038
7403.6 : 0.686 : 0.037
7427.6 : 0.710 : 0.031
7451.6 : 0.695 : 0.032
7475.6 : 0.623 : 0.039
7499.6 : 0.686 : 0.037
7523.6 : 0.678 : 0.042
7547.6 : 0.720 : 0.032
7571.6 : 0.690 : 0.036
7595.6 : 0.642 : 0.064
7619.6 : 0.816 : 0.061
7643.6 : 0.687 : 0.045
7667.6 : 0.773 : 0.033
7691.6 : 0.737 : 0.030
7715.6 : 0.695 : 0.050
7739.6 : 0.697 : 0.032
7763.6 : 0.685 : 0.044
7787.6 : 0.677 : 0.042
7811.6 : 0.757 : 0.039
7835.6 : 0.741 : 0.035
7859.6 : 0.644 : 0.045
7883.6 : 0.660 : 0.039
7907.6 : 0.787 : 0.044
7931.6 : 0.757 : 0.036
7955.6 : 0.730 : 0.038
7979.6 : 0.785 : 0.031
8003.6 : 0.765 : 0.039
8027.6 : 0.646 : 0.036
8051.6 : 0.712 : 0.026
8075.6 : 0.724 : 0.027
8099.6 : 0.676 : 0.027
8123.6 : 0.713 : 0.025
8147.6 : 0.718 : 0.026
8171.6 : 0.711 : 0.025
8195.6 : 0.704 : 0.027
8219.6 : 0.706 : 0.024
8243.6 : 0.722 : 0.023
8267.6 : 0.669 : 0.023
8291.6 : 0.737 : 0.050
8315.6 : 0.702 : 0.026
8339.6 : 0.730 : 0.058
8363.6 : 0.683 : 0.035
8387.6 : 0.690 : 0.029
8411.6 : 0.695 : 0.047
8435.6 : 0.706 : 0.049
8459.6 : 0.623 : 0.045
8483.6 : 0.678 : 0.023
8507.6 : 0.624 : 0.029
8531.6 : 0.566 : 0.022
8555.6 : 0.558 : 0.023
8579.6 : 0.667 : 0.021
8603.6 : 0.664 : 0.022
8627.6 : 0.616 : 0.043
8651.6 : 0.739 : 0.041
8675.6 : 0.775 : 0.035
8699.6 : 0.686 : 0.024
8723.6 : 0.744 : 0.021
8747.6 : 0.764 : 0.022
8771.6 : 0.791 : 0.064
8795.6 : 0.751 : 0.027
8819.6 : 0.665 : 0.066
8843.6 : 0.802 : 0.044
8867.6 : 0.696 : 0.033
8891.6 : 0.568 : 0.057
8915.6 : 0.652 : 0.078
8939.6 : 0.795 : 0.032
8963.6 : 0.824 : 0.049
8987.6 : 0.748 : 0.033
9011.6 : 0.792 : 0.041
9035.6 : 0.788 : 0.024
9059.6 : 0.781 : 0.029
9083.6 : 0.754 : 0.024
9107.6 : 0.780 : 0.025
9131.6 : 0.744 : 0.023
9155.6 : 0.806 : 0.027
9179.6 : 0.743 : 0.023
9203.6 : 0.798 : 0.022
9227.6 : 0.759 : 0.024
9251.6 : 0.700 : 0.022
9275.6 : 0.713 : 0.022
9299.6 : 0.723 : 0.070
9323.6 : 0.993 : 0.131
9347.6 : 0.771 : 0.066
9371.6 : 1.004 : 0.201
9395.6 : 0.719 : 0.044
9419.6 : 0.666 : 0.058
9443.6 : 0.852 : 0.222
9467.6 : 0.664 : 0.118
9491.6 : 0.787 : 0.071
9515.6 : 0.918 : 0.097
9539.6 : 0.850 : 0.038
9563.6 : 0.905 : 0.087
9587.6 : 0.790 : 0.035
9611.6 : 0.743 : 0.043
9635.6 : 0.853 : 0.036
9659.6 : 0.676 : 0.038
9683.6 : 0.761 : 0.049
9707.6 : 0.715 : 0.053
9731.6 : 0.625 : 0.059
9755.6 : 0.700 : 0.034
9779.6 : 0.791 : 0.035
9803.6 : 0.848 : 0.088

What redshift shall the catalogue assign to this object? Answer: 0.65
